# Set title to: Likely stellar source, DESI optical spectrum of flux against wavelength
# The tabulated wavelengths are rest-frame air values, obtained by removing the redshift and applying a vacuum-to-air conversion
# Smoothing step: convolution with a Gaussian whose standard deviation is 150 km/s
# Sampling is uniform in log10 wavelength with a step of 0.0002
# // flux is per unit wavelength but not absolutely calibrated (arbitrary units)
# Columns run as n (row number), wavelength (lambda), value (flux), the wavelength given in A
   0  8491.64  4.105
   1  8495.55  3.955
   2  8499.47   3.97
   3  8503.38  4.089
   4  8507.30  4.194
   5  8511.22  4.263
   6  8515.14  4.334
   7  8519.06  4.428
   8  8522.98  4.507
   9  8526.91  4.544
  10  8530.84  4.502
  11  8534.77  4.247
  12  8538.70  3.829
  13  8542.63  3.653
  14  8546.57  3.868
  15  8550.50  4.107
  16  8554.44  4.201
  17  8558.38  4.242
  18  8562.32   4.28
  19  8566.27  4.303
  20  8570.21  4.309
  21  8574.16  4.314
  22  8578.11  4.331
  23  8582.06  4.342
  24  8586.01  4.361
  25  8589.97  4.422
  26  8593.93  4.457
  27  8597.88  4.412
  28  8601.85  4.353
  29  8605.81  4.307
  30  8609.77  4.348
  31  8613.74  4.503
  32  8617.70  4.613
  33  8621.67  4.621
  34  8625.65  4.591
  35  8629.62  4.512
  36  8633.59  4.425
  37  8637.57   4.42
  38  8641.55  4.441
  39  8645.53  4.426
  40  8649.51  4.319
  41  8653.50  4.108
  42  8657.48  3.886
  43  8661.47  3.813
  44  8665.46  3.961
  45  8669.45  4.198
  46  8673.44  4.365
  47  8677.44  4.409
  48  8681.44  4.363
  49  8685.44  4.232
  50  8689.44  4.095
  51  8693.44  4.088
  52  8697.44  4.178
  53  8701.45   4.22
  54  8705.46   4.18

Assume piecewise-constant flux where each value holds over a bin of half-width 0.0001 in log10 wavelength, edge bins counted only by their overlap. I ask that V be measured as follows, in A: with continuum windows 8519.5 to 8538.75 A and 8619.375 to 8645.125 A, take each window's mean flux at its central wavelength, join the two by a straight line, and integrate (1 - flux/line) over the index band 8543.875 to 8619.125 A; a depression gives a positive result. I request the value 2.2 A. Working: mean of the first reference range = 4.38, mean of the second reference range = 4.5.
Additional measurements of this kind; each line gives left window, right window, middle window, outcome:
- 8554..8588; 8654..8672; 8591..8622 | -1.93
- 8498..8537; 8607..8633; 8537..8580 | 2.57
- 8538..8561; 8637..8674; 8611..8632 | -2.22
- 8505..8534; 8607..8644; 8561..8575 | 0.42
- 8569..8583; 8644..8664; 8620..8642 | -1.79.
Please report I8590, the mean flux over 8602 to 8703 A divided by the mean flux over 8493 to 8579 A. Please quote 1.02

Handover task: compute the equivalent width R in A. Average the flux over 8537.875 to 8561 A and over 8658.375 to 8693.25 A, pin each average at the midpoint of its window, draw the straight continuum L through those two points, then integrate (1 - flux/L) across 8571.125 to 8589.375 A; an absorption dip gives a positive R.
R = -1.36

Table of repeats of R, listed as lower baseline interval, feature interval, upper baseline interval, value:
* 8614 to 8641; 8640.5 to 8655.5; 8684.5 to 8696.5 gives 0.3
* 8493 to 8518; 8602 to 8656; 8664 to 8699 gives -3.0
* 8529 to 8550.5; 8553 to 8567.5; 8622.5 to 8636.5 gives -0.4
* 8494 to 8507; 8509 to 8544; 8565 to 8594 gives -1.1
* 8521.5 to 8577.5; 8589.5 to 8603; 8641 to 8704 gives -0.7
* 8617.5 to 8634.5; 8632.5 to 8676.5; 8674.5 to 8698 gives 1.9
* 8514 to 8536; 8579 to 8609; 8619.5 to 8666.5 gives -0.1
